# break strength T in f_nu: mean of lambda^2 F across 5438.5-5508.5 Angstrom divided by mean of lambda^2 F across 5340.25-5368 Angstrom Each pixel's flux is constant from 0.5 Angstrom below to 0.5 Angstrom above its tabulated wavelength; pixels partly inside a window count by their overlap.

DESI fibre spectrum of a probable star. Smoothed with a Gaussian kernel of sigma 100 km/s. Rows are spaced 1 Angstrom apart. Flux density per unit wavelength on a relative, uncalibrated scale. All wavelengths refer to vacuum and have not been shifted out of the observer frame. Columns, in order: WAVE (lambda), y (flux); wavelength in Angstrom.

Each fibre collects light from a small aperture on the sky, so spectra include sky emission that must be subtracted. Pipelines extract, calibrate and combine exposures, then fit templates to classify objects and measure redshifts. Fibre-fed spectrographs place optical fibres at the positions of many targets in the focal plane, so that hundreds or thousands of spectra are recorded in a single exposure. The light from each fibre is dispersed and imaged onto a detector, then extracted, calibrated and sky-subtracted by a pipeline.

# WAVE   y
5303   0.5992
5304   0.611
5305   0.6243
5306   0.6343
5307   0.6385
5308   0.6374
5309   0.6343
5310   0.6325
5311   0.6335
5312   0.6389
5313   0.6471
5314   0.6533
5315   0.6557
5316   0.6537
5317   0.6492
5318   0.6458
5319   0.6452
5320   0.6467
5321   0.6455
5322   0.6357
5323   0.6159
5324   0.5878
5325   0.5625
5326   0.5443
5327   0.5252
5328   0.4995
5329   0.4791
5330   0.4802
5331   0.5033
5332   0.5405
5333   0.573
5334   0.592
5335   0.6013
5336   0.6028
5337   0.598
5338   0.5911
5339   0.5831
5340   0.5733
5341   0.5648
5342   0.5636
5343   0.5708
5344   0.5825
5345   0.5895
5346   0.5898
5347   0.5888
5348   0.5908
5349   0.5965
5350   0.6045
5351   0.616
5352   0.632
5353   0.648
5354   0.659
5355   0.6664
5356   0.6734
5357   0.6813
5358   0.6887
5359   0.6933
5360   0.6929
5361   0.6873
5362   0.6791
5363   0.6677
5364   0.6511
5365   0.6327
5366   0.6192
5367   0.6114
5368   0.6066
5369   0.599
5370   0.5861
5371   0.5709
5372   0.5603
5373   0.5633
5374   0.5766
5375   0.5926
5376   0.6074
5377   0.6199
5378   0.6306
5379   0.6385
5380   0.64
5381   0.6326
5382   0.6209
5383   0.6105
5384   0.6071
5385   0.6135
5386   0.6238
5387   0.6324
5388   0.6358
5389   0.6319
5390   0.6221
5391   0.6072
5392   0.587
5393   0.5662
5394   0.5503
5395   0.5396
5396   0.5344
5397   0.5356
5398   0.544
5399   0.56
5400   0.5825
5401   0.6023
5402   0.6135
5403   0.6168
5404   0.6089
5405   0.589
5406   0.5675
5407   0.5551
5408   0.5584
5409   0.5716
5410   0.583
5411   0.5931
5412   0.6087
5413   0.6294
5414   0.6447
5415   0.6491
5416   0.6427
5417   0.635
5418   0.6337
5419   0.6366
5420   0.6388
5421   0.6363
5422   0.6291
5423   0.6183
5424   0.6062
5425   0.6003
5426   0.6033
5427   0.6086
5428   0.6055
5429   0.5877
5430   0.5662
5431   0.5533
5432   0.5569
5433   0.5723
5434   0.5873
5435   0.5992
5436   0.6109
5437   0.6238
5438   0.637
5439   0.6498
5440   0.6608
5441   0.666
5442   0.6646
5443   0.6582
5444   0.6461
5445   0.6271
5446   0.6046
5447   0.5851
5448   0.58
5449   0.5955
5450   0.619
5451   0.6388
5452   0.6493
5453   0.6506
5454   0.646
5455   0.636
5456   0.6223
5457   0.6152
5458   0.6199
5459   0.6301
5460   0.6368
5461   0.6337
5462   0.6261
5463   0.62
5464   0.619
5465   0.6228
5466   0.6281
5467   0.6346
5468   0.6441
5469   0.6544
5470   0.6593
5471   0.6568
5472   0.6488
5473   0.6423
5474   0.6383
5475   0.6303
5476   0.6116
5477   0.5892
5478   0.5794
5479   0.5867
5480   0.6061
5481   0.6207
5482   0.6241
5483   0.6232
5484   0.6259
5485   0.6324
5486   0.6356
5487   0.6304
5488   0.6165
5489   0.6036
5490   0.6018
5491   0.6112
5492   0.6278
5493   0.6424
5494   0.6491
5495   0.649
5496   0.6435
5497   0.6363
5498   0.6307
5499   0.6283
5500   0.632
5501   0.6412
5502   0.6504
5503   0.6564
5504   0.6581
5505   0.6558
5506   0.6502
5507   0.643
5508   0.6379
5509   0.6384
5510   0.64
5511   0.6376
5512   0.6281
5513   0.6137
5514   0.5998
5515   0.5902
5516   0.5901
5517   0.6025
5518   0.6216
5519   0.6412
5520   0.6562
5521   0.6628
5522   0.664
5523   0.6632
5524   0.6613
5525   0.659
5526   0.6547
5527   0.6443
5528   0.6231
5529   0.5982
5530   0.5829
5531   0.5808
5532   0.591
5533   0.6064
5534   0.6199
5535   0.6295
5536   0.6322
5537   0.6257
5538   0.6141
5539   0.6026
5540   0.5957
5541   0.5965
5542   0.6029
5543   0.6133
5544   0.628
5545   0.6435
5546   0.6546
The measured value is 1.05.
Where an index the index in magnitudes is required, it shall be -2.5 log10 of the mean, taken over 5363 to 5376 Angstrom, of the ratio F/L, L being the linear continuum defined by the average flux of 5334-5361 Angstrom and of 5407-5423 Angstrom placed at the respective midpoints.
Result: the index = 0.03 mag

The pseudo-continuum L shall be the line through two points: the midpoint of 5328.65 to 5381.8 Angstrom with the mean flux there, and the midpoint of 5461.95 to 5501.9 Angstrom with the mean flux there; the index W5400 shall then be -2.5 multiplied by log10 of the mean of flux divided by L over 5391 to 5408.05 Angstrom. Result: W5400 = 0.08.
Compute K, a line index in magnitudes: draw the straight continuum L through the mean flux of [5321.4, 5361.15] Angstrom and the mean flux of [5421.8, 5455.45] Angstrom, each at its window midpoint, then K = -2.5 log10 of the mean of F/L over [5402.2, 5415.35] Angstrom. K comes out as 0.02 mag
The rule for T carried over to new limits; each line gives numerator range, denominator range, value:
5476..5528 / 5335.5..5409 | 1.09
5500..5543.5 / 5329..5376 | 1.10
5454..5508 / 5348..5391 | 1.05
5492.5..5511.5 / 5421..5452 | 1.07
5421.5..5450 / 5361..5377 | 1.02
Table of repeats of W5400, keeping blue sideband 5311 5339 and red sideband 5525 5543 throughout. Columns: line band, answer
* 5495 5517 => -0.04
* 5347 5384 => -0.05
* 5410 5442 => -0.02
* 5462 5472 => -0.05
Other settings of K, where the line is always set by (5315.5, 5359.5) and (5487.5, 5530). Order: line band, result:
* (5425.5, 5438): 0.048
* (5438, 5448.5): -0.024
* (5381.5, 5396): 0.016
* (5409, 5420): -0.015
